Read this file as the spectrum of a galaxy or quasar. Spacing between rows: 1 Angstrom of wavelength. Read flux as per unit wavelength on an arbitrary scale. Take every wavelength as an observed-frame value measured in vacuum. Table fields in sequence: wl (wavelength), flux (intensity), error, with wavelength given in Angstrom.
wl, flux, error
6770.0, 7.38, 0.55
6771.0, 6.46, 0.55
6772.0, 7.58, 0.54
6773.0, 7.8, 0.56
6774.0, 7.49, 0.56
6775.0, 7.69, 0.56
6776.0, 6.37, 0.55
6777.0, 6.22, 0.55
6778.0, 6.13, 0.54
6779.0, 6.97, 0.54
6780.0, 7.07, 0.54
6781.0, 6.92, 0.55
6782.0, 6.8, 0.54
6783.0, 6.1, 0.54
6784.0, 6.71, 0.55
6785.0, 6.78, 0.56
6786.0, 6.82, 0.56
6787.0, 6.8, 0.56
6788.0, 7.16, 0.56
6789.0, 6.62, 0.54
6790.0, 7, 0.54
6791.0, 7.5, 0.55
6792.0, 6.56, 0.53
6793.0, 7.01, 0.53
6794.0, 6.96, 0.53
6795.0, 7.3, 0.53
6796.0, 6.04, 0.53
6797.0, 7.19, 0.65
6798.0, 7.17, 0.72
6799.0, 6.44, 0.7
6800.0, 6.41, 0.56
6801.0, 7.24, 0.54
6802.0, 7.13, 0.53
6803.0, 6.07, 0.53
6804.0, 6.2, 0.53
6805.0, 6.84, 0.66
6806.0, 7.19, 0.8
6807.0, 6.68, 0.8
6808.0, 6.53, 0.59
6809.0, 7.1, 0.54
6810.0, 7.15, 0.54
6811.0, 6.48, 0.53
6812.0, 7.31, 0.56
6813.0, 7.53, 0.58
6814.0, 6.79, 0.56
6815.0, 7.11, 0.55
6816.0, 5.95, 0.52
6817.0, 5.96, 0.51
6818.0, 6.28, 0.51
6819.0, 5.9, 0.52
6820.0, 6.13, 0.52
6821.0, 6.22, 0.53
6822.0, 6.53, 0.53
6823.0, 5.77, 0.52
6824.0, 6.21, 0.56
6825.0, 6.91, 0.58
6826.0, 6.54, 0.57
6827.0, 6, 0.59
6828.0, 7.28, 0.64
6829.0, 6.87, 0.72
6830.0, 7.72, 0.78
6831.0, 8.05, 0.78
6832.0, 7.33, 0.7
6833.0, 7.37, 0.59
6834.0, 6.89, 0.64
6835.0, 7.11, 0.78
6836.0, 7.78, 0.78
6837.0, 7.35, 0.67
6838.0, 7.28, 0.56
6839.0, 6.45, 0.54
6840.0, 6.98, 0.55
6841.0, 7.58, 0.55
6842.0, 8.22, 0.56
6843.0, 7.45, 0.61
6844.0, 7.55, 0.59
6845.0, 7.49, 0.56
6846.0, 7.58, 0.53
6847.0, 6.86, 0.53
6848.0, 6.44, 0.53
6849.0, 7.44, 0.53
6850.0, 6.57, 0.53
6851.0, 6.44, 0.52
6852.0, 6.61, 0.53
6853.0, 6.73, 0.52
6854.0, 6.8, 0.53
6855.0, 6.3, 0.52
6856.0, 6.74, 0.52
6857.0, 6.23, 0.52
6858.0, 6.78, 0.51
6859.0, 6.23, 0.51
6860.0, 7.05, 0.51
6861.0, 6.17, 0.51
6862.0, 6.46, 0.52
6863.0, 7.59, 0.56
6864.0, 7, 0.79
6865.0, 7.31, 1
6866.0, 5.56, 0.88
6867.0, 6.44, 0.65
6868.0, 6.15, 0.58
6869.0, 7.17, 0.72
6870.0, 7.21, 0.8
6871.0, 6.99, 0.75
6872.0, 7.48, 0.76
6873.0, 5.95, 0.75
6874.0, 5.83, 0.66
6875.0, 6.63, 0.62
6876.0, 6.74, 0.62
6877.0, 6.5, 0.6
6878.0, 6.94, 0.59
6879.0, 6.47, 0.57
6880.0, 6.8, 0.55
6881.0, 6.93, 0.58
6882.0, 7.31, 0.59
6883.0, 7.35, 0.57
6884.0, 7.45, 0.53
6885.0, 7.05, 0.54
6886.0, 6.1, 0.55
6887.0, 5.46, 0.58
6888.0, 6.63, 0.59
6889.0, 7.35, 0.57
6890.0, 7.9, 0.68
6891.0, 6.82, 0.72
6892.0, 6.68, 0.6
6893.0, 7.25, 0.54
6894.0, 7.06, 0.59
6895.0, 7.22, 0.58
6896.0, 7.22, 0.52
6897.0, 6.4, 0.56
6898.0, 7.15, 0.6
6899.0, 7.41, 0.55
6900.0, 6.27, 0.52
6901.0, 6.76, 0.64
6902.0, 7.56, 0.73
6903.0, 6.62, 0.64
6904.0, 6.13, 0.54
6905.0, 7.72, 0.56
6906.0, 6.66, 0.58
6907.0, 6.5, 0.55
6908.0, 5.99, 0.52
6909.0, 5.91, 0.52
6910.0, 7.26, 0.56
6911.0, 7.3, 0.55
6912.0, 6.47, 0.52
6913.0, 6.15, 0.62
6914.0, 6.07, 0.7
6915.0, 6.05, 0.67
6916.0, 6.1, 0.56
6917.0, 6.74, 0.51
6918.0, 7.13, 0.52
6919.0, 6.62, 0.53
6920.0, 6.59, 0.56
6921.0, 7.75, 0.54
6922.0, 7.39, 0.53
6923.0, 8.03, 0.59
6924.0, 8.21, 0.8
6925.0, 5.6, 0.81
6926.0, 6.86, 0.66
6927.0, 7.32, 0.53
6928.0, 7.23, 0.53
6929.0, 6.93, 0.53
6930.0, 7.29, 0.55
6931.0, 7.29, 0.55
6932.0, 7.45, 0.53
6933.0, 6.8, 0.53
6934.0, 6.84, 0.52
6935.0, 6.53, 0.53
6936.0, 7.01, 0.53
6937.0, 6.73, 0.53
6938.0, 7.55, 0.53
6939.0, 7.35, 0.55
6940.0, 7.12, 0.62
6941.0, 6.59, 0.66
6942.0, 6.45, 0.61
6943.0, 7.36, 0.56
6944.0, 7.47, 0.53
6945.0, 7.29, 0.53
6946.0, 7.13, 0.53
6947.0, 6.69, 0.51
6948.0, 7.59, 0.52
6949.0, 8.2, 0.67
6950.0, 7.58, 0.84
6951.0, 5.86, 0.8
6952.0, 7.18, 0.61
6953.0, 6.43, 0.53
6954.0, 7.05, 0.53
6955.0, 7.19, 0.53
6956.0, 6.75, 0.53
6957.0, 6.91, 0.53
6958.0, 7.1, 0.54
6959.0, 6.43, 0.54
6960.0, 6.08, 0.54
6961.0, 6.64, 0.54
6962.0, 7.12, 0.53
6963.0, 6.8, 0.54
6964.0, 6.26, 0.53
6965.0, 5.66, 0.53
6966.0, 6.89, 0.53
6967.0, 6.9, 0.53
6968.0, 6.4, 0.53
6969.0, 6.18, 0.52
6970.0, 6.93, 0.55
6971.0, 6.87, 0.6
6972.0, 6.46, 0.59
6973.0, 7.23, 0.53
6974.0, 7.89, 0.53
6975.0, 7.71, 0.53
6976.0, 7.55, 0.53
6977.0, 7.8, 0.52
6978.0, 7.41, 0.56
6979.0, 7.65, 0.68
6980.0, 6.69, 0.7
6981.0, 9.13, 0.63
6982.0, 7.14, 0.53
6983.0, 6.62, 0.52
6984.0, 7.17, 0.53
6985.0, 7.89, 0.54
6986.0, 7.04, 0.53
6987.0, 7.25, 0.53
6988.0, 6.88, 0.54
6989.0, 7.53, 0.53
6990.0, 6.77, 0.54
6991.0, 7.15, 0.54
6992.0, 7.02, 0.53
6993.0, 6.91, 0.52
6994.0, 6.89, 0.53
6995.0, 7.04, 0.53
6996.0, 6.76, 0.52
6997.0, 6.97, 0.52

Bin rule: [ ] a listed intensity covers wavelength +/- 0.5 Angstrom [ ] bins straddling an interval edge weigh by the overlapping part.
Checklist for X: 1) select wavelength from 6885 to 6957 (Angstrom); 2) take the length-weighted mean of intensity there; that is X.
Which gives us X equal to 6.92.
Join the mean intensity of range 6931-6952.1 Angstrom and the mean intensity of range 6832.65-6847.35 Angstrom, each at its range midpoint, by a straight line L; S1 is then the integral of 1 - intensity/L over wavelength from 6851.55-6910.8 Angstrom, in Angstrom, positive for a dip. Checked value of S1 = 3.8 Angstrom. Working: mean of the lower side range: 7.33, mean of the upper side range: 7.09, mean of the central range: 6.77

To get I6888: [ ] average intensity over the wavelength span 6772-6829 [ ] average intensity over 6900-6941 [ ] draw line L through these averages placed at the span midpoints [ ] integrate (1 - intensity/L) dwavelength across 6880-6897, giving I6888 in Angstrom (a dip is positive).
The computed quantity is -0.3 Angstrom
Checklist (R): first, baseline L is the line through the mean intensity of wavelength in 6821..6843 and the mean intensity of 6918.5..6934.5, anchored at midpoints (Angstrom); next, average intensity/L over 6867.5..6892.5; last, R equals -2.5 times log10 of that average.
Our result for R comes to 0.05 mag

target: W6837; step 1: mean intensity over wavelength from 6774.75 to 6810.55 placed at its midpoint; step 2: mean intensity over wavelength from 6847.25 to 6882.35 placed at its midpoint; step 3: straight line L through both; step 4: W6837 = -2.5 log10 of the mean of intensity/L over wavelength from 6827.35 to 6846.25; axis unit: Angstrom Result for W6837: -0.10 mag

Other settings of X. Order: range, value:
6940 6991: 7.04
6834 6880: 6.86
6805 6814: 6.98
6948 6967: 6.81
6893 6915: 6.75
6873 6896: 6.83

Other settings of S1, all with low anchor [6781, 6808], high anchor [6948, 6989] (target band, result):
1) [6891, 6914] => 0.5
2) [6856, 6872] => 0.4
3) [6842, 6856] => -0.2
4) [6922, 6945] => -0.4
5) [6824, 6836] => -0.4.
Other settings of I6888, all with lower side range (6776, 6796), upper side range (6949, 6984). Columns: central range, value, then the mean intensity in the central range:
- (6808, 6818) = 0.05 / 6.78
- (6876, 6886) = -0.05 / 6.92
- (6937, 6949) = -0.38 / 7.17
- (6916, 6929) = -0.28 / 7.08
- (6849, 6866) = 0.45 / 6.68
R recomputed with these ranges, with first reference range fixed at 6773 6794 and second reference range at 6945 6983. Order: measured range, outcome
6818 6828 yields 0.10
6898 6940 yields 0.01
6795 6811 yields 0.02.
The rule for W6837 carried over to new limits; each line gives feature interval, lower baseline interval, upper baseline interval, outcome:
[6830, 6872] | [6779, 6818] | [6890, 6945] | -0.021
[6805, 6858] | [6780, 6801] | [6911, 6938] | -0.004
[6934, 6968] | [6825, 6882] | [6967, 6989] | 0.041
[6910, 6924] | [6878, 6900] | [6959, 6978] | 0.007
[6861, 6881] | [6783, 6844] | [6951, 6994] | 0.036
